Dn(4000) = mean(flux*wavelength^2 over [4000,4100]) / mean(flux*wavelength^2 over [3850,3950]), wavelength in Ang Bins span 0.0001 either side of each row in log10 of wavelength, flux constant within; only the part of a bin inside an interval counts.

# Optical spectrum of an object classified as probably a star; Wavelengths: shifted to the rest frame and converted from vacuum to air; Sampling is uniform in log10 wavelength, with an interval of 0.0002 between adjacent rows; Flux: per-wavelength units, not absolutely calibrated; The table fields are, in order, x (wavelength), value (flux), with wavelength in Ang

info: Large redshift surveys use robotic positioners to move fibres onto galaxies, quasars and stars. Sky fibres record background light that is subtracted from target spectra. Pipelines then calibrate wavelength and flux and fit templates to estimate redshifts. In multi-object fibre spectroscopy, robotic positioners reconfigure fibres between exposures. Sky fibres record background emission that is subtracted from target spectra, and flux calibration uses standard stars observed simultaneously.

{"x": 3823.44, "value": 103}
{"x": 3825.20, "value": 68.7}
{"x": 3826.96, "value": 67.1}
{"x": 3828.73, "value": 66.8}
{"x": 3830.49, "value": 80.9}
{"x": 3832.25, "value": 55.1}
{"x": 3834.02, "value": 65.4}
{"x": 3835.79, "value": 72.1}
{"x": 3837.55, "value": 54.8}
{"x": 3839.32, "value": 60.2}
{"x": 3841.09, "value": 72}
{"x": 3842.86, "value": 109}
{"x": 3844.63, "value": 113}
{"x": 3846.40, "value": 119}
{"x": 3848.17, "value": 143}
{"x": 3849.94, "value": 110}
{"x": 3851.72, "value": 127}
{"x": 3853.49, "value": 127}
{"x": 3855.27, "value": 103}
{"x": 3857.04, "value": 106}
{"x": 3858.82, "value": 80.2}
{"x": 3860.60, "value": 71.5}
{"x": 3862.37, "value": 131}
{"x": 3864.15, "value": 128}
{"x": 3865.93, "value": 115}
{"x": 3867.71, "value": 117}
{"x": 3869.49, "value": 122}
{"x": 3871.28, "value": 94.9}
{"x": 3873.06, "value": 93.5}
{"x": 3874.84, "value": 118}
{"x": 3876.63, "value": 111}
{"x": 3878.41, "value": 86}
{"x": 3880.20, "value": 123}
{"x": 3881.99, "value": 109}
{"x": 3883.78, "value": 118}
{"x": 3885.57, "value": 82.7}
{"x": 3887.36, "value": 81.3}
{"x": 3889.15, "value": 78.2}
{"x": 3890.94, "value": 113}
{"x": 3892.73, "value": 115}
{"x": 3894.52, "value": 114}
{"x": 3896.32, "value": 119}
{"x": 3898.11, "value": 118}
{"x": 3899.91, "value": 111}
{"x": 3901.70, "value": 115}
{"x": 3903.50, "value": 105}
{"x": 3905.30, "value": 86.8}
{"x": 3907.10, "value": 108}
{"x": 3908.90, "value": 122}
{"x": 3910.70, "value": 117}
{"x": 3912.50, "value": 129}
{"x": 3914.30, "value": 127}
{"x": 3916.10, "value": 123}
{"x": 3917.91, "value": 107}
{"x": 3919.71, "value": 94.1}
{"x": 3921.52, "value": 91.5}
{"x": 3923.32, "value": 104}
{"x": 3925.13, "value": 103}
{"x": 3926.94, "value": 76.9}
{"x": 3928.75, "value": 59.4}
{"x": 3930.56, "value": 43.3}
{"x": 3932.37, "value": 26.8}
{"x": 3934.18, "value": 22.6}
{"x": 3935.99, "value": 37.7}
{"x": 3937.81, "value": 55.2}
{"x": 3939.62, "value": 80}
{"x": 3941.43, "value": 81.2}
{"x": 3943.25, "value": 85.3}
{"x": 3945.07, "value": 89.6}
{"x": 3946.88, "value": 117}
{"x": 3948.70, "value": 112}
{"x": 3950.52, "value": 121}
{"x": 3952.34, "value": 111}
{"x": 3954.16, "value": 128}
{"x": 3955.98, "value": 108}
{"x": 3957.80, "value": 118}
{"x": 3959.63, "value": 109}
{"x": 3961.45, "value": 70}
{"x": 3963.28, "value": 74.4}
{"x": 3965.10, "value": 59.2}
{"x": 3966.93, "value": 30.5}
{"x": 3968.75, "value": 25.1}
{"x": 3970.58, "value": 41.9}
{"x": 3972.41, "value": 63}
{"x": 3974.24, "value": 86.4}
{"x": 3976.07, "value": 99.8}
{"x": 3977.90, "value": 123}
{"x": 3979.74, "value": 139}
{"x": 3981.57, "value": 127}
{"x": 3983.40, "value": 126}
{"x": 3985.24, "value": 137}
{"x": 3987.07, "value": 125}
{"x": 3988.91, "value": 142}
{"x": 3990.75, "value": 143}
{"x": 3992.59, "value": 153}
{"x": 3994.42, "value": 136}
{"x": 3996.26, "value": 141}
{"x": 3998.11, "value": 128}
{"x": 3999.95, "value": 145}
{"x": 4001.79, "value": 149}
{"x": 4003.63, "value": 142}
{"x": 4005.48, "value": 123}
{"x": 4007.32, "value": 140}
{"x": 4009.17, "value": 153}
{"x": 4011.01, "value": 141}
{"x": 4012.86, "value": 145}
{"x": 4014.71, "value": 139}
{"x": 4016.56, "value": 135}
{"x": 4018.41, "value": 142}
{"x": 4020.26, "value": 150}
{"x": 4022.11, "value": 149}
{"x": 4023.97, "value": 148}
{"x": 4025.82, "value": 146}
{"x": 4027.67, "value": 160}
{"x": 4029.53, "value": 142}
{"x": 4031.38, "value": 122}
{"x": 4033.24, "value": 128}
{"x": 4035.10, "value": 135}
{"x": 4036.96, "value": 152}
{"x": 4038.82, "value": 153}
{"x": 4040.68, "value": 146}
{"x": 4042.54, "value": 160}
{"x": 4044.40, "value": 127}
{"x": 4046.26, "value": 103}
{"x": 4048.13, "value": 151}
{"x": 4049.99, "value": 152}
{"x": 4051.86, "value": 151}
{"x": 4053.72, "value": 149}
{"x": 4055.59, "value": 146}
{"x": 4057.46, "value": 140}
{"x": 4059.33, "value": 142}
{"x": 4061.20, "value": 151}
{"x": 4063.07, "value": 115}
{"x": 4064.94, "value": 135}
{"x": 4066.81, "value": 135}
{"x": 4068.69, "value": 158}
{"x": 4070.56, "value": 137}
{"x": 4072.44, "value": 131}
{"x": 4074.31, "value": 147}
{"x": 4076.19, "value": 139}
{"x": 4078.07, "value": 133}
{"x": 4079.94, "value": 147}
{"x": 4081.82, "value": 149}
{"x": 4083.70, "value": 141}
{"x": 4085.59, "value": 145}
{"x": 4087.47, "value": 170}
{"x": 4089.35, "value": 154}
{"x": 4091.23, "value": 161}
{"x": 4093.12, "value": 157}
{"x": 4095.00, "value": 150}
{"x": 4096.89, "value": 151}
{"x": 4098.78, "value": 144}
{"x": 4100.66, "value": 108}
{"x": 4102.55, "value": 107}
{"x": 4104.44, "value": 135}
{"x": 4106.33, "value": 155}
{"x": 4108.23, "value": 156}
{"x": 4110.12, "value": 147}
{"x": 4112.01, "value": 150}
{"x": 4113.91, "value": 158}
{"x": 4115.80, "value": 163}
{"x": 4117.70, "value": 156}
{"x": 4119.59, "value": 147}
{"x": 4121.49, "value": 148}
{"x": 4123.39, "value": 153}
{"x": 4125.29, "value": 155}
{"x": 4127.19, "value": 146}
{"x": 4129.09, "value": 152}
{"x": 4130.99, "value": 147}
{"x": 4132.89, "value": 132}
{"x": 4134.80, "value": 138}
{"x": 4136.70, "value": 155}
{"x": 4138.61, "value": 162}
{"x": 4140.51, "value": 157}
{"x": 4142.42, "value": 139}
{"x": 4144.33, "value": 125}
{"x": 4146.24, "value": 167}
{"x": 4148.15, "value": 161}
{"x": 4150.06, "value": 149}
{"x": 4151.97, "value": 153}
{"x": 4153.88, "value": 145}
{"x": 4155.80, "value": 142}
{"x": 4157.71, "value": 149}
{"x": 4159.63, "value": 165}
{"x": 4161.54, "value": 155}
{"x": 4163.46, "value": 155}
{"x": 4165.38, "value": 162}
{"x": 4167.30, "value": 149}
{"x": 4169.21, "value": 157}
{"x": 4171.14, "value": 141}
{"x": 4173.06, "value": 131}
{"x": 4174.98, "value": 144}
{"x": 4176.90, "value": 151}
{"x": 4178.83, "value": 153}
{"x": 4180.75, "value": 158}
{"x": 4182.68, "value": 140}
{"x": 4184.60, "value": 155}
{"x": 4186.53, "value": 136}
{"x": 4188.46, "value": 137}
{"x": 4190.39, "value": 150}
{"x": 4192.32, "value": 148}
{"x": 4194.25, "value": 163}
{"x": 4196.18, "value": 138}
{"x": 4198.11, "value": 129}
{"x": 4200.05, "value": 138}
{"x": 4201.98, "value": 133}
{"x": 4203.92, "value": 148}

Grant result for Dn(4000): 1.6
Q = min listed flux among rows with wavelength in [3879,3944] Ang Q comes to 22.6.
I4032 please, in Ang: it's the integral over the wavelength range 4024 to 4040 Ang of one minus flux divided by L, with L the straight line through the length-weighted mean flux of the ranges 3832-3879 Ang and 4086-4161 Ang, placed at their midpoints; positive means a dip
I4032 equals -1.22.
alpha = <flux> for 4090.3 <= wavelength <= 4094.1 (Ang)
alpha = 159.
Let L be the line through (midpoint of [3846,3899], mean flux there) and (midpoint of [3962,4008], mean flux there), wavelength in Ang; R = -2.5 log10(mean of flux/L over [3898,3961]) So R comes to 0.162 mag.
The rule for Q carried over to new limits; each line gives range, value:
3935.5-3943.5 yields 37.7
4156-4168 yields 149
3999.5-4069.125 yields 103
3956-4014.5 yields 25.1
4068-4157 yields 107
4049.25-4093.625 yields 115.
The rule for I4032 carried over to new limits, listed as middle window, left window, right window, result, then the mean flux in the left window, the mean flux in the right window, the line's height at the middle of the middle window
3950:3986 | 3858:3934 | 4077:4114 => 7.0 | 101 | 146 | 117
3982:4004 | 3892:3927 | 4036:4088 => -1.8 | 110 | 143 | 128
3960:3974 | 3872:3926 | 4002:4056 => 7.8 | 107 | 142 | 126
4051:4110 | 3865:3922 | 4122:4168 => -1.5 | 108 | 151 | 140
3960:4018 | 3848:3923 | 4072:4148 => 5.2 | 109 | 147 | 127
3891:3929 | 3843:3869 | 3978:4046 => 4.6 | 114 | 140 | 123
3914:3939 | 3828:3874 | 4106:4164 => 8.1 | 97.8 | 151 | 112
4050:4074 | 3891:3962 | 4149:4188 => -2.9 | 96.7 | 149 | 126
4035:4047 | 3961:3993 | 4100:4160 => -2.2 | 97.7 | 148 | 119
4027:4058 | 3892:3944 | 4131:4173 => -4.8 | 92.2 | 150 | 123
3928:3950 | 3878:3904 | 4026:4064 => 9.2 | 106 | 141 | 117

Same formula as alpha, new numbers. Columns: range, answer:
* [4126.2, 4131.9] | 148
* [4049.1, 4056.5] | 149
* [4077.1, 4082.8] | 143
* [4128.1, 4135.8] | 142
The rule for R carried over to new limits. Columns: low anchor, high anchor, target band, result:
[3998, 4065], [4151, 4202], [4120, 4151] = -0.02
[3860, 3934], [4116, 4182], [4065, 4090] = -0.06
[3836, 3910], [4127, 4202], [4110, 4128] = -0.08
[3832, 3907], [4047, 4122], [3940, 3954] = 0.15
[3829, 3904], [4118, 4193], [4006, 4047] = -0.11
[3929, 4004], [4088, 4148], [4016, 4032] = -0.23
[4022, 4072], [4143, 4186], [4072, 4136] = 0.00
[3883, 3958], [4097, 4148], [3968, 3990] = 0.08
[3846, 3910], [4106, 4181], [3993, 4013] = -0.10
